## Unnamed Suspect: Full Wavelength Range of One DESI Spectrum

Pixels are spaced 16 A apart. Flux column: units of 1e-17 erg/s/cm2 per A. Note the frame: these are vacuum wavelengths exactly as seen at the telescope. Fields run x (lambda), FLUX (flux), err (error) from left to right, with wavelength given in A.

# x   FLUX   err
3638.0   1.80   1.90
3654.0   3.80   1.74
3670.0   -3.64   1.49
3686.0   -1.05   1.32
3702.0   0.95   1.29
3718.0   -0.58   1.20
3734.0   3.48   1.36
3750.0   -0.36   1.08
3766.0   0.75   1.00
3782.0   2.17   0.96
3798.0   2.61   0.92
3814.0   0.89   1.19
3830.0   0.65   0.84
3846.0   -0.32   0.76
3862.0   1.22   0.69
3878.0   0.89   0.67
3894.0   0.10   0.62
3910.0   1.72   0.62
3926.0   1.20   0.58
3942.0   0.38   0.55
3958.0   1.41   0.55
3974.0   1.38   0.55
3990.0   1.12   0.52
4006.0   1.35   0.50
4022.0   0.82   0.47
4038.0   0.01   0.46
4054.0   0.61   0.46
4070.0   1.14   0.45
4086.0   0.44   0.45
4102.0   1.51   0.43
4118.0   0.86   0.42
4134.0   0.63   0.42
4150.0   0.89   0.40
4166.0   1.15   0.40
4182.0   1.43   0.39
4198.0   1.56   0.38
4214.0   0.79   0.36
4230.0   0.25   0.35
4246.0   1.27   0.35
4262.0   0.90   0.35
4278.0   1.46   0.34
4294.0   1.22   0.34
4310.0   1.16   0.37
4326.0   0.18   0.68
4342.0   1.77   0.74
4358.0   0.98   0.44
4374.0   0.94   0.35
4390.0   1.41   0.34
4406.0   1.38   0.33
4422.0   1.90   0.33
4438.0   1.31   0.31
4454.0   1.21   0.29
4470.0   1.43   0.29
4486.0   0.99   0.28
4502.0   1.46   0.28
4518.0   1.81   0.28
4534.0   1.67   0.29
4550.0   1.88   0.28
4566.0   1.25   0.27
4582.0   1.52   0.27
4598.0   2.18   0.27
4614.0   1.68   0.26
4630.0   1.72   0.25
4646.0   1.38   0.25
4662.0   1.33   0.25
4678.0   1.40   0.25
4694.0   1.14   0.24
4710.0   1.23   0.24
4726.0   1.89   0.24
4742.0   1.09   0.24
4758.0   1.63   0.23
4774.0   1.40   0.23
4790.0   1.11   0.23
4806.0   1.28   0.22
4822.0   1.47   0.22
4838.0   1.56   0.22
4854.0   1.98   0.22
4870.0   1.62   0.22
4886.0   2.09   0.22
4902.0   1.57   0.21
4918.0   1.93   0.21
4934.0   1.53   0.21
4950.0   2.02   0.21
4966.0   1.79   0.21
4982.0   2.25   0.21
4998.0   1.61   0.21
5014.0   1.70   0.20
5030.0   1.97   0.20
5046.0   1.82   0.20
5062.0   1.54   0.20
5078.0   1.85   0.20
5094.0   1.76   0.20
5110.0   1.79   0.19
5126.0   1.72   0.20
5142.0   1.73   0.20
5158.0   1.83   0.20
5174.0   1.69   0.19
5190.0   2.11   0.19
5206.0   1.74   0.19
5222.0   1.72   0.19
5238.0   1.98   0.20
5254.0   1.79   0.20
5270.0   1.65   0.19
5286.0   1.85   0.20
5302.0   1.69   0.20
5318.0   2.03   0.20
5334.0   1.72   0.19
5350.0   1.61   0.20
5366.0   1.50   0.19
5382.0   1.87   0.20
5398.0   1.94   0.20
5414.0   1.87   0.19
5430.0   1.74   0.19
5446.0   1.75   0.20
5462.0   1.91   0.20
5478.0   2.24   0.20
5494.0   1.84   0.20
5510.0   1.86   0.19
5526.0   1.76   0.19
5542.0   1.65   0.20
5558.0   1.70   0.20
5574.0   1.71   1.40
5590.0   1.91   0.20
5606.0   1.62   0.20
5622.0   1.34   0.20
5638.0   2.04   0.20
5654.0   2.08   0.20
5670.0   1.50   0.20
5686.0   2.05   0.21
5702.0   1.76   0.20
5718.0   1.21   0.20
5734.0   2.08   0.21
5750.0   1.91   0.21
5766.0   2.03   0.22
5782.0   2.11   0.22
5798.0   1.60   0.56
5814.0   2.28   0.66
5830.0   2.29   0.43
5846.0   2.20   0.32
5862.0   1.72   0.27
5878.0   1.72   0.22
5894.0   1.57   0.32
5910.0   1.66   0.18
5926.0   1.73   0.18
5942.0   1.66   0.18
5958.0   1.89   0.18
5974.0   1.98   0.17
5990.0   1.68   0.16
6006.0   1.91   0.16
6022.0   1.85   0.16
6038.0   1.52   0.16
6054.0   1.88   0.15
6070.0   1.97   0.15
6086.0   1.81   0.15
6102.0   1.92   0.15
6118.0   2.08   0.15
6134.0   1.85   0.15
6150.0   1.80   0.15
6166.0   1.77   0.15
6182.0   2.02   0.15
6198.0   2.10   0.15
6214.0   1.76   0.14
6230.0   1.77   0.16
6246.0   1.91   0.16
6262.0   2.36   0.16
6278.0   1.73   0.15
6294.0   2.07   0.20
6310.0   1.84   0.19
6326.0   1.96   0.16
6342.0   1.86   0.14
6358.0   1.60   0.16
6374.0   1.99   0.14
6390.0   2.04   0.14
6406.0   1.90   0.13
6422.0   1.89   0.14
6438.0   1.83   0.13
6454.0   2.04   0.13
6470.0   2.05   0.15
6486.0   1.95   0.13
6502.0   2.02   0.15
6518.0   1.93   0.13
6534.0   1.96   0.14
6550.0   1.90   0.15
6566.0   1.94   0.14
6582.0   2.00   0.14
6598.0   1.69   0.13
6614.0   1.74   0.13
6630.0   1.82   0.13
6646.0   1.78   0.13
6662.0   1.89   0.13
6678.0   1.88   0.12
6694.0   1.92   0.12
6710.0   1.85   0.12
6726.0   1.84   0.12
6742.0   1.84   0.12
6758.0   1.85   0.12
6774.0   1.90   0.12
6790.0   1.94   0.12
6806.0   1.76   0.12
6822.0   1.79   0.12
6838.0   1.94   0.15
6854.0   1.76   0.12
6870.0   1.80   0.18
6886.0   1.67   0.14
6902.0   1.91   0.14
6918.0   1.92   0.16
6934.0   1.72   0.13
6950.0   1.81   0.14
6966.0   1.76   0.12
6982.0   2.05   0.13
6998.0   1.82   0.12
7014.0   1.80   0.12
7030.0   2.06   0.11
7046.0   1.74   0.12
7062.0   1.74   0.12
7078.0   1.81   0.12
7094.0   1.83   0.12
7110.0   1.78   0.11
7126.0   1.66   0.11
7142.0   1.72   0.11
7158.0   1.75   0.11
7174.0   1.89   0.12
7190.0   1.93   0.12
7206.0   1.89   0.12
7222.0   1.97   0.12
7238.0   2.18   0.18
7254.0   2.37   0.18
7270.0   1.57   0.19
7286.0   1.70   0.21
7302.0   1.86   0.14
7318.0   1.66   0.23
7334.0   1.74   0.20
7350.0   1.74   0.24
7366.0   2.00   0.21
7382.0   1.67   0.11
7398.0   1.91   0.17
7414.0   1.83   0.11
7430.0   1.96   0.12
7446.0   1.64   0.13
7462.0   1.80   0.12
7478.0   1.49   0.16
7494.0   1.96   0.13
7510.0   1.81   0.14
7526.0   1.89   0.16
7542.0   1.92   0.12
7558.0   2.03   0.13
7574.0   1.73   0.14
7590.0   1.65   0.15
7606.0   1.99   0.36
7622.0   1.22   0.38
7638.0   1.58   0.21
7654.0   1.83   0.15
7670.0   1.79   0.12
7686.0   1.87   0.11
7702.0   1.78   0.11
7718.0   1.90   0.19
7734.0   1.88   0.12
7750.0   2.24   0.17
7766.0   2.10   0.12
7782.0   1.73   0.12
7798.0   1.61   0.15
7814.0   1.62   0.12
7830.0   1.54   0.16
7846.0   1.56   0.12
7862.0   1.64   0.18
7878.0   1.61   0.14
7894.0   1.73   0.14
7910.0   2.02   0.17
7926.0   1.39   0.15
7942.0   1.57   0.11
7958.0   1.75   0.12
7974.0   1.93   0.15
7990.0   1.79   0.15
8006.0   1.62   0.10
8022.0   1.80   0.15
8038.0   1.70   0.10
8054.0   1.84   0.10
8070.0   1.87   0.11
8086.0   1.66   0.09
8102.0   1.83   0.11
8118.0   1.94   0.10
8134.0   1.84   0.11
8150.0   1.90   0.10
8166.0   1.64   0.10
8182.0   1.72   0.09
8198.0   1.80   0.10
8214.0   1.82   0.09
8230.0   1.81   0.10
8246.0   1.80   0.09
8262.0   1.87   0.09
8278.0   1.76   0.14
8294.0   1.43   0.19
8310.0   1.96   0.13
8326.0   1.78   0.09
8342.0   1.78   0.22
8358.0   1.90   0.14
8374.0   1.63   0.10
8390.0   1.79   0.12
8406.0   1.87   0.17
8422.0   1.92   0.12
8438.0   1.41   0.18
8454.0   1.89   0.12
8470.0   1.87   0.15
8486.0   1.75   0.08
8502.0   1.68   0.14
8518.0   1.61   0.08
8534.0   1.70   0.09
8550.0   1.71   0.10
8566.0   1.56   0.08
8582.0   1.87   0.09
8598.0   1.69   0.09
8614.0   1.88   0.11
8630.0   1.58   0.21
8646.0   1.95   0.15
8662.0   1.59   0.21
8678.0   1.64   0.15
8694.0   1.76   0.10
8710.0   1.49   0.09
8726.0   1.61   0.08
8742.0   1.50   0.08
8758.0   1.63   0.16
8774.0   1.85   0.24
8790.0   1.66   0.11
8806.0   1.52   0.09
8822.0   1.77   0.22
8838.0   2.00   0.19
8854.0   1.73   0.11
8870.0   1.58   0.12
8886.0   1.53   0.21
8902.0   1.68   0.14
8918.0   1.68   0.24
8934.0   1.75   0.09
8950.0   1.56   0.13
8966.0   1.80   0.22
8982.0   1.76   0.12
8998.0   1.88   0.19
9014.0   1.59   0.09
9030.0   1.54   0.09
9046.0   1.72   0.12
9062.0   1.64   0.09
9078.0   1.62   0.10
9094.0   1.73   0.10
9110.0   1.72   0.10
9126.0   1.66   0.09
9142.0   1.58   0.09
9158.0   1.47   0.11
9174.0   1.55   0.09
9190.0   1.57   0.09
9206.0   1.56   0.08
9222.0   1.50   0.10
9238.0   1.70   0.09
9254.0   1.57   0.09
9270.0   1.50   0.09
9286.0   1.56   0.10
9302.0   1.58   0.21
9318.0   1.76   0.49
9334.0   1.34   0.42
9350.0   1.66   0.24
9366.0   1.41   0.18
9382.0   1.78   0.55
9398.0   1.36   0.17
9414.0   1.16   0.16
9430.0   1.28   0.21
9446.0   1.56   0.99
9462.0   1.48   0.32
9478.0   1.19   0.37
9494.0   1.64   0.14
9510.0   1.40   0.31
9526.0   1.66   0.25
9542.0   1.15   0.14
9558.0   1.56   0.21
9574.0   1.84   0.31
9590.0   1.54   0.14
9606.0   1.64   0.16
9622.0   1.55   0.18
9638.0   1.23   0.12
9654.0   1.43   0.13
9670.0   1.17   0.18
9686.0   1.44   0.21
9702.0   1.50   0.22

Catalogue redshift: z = 0.10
